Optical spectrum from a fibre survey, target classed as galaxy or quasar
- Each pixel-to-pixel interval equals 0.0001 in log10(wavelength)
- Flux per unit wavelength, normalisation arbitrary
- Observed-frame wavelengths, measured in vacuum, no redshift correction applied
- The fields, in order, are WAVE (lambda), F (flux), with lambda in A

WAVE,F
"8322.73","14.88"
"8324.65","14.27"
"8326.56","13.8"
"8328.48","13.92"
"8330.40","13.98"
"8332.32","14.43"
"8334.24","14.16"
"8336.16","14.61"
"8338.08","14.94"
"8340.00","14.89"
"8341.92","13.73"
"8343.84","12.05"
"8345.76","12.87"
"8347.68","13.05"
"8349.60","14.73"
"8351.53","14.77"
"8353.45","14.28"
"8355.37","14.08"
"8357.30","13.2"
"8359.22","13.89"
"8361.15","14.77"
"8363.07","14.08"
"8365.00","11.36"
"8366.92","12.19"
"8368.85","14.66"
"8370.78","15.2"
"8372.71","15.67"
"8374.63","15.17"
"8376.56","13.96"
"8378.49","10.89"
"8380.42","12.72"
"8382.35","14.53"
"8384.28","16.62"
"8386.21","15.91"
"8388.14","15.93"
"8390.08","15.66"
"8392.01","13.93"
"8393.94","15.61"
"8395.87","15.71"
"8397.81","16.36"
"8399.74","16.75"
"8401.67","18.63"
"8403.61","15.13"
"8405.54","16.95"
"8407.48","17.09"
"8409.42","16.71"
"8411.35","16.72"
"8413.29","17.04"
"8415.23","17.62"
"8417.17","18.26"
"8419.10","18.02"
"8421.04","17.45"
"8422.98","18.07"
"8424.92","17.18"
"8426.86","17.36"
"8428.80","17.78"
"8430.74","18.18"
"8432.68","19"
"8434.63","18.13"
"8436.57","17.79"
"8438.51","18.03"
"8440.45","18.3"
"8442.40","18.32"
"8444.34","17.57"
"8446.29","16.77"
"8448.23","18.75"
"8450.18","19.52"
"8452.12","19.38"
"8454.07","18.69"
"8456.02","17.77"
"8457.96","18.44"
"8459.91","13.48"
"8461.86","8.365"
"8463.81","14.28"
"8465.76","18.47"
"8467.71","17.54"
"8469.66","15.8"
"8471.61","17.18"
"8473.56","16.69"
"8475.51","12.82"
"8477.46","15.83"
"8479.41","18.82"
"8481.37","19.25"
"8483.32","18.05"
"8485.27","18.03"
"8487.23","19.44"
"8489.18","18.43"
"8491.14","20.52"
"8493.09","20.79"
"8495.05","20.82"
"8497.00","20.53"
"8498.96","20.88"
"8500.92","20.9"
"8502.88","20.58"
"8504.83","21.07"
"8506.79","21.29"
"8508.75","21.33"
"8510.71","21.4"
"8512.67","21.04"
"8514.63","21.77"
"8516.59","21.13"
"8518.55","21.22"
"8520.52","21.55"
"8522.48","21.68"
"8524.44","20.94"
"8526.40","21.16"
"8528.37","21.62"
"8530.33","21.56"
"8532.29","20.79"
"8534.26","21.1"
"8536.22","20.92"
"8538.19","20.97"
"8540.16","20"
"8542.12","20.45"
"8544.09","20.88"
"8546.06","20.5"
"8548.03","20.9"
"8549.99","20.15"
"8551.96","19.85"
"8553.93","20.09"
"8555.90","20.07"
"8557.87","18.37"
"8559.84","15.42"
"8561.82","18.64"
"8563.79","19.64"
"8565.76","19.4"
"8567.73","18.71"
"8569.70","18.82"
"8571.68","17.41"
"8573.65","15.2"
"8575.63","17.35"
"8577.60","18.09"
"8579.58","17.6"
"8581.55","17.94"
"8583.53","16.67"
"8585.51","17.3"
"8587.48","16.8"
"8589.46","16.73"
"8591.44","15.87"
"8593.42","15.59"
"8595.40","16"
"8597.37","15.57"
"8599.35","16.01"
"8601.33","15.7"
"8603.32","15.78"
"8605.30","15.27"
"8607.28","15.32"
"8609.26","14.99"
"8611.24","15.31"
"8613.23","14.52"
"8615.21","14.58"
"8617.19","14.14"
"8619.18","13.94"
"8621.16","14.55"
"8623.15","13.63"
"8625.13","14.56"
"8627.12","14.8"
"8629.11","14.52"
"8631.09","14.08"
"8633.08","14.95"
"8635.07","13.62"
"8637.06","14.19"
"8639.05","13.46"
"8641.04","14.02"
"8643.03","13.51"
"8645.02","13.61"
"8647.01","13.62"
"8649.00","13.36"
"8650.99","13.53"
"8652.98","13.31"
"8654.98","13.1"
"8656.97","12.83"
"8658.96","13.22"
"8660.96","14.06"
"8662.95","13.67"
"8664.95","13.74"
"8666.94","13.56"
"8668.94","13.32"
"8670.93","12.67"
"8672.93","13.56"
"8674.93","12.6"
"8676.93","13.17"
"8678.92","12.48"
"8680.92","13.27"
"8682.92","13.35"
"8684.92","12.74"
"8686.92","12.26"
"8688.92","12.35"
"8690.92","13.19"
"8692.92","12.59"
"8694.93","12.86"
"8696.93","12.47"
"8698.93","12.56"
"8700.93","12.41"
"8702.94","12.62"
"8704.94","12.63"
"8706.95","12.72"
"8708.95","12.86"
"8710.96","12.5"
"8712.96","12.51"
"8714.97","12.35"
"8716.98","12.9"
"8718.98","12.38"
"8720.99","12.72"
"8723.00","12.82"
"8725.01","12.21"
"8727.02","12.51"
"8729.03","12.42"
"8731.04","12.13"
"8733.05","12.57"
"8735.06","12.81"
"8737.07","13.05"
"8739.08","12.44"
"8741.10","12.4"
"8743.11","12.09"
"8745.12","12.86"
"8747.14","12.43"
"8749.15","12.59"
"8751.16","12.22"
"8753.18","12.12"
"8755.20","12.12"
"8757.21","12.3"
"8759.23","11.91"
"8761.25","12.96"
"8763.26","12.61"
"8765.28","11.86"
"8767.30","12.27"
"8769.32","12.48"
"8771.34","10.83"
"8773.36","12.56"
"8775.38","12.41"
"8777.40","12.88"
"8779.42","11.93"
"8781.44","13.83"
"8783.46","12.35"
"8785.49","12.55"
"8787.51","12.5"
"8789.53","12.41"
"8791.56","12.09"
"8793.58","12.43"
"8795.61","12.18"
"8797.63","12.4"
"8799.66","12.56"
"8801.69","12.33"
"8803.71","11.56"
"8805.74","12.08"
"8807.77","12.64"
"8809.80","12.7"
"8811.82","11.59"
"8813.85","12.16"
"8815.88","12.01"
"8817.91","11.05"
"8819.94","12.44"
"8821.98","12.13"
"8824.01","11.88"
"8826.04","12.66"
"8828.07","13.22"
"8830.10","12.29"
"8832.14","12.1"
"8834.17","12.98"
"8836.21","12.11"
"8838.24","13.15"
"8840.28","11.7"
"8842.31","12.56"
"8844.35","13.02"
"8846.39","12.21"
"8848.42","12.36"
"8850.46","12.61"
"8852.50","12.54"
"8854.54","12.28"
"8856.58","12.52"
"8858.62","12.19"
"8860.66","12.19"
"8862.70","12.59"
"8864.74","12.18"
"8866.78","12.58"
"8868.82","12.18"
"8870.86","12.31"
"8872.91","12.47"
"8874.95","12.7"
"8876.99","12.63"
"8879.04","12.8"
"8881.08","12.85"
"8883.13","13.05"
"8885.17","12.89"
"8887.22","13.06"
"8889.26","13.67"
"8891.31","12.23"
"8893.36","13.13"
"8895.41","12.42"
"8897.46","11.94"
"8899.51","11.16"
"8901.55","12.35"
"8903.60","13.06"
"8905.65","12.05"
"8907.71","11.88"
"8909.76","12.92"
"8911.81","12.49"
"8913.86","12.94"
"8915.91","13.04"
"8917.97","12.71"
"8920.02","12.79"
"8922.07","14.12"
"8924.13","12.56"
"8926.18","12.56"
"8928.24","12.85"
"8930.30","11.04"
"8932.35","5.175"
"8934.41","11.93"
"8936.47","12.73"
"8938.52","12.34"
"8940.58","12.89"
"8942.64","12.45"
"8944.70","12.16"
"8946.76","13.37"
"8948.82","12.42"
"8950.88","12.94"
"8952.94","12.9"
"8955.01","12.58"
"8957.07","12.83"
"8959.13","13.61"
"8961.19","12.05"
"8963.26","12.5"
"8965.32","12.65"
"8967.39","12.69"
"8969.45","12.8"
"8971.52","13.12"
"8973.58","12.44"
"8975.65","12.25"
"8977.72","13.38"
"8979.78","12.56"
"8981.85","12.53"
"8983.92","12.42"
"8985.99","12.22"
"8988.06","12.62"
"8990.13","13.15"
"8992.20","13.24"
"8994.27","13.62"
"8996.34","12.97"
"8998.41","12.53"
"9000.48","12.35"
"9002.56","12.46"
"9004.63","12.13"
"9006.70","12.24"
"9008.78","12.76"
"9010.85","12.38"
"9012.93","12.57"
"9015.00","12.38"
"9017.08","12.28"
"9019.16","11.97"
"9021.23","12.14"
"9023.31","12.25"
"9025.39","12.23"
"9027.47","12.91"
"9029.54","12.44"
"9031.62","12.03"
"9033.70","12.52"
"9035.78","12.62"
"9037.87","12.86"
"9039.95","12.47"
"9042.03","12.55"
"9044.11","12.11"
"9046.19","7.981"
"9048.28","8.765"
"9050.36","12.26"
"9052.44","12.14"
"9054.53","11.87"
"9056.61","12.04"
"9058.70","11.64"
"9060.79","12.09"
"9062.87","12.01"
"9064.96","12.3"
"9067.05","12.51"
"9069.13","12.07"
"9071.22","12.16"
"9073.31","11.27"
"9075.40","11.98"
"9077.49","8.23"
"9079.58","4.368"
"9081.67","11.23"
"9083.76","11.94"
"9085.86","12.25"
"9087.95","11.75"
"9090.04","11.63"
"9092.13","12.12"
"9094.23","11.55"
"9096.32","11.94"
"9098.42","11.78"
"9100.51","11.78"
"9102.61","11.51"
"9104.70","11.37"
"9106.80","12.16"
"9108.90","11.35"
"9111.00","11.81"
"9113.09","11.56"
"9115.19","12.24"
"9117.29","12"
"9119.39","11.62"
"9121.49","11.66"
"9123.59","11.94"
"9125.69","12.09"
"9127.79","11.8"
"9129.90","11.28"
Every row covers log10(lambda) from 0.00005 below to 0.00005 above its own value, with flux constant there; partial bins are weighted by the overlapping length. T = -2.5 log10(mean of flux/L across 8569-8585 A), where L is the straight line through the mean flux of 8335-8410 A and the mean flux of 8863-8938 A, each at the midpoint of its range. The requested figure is -0.25 mag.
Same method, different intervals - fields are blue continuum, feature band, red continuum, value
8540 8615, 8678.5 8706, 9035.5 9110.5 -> 0.26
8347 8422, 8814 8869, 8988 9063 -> 0.06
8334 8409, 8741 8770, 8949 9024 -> 0.09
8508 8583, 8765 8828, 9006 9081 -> 0.27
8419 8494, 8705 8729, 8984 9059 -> 0.20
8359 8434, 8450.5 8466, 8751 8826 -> -0.06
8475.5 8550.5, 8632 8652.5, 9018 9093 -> 0.31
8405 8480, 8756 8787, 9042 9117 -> 0.15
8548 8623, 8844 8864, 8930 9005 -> 0.11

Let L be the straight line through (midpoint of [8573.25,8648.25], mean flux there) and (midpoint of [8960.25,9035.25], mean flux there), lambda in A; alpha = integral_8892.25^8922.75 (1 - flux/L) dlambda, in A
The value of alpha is 1.4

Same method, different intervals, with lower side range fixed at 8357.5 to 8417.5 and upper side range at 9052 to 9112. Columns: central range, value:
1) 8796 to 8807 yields 0.7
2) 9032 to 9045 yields -0.9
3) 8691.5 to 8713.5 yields 1.5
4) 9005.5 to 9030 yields -1.1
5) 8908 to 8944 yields 0.4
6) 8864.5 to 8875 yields 0.2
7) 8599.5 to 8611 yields -1.1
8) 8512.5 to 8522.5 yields -4.7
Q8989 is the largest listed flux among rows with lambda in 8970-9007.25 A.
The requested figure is 13.62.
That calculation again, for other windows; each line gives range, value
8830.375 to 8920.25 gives 13.67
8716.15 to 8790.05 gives 13.83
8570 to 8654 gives 18.09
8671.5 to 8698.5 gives 13.56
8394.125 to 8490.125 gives 19.52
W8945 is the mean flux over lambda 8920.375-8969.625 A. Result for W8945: 12.3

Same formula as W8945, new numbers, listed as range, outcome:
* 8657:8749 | 12.8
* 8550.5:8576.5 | 18.4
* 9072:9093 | 10.7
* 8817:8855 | 12.4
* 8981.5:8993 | 12.7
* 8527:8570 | 20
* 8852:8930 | 12.6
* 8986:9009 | 12.7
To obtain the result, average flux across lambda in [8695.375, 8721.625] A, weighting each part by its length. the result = 12.6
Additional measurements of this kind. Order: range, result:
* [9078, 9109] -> 11.2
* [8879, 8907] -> 12.6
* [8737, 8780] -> 12.3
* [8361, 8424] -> 15.6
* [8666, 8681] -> 13.1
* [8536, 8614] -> 17.7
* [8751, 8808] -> 12.3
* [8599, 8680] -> 14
